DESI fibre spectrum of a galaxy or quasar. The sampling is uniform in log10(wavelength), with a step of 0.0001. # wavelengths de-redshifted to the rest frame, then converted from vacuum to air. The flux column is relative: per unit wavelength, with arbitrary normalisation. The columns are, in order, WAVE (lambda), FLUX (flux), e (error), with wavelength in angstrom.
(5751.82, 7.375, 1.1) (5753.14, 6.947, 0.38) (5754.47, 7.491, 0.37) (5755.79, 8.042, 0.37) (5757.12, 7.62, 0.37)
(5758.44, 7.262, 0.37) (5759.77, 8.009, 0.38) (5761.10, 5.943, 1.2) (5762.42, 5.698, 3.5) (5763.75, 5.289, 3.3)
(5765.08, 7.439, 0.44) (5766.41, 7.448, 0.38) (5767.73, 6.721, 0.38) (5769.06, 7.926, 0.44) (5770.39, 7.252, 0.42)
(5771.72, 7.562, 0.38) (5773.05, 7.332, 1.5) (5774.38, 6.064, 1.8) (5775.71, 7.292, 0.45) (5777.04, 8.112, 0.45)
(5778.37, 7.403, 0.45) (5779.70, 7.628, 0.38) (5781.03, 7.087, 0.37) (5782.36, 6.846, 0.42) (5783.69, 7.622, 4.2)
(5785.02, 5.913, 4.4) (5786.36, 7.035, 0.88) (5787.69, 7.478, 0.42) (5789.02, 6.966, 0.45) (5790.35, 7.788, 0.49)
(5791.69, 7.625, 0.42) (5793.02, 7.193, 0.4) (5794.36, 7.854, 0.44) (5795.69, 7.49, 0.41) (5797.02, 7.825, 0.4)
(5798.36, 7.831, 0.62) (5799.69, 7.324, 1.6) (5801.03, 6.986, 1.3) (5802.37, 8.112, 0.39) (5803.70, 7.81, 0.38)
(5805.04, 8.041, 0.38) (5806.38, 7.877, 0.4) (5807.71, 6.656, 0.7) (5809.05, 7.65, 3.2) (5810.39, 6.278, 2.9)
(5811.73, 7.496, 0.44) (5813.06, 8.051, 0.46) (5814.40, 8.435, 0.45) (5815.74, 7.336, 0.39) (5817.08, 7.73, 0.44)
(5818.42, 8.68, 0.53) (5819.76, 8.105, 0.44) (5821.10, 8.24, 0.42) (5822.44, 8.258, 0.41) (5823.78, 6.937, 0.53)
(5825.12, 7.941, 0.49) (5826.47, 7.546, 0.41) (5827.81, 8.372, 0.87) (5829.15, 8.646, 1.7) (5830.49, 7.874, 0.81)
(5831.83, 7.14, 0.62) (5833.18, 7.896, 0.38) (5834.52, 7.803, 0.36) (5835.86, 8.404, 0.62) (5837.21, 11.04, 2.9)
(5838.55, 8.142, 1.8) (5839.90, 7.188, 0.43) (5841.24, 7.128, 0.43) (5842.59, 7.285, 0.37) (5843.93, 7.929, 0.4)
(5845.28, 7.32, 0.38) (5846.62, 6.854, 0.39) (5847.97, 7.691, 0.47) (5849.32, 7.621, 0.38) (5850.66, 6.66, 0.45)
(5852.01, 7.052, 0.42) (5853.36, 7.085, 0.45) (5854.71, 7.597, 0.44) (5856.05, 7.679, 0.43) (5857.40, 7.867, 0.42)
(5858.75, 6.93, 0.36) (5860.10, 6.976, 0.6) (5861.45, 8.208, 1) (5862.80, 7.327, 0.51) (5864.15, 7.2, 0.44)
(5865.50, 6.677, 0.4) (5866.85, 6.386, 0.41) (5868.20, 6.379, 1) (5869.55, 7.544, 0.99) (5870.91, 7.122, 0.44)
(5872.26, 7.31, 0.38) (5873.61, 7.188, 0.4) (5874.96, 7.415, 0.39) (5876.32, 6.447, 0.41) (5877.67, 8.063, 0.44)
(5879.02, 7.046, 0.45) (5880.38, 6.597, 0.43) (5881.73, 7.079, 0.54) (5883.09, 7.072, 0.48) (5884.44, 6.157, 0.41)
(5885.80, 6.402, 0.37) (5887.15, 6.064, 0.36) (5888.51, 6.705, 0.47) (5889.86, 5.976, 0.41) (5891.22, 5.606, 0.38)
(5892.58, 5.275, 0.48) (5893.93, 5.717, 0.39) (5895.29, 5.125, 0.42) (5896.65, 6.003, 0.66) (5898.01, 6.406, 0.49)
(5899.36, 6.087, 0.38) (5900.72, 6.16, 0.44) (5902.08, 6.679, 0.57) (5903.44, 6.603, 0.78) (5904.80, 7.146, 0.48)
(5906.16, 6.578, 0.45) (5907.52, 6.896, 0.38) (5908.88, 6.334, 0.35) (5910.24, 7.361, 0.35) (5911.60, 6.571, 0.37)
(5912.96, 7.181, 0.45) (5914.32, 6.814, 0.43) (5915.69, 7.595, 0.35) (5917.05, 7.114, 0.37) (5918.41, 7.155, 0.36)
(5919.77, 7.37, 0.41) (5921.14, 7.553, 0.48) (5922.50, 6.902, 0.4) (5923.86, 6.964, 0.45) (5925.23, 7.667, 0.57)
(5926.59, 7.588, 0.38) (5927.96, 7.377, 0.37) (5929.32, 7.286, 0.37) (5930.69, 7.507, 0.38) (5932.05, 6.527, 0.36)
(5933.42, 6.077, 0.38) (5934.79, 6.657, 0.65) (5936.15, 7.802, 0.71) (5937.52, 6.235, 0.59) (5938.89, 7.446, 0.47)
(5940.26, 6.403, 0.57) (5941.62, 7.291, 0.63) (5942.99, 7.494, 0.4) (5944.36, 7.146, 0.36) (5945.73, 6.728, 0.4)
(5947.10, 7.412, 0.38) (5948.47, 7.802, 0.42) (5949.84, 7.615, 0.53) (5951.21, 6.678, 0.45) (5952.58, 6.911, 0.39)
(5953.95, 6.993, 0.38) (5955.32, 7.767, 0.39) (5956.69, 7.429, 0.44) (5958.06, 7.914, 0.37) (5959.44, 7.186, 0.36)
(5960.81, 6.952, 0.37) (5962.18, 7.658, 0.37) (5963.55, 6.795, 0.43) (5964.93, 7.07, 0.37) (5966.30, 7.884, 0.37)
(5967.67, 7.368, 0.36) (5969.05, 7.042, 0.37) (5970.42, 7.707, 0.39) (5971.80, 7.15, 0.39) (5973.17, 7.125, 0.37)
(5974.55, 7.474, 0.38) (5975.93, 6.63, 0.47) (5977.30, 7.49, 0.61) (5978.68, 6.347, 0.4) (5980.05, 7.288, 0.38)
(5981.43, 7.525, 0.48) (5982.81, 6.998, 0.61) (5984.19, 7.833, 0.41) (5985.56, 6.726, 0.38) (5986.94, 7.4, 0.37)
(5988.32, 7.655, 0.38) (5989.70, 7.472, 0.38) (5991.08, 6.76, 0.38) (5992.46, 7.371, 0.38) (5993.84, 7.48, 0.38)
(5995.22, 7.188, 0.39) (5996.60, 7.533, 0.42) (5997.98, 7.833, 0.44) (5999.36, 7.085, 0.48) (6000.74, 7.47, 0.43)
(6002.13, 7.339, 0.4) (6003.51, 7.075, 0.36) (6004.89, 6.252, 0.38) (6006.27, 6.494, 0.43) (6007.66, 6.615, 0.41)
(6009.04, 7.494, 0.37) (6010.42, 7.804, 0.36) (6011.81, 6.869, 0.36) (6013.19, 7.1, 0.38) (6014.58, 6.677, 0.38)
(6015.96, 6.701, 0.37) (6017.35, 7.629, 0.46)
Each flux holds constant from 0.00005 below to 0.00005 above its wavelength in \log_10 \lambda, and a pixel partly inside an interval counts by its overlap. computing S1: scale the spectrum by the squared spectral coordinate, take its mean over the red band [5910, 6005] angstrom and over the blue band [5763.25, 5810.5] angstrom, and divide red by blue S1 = 1.04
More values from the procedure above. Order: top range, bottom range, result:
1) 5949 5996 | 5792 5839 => 0.98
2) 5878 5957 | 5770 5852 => 0.93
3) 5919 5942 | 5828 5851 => 0.93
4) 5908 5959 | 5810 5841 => 0.93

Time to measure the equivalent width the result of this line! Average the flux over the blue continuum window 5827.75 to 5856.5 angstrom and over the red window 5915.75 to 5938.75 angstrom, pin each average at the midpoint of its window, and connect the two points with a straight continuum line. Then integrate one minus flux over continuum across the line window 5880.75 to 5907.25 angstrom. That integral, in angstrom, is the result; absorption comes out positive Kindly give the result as 4.0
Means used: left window 7.73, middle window 6.27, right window 7.13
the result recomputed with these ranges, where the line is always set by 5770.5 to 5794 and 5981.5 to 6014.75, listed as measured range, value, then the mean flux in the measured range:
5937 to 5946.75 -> 0.3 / 6.99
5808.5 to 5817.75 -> -0.4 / 7.57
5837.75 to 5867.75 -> -0.4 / 7.32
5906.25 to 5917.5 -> 0.4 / 6.96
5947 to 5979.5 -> -0.3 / 7.27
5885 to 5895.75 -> 2.0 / 5.88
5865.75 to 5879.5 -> 0.3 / 7.08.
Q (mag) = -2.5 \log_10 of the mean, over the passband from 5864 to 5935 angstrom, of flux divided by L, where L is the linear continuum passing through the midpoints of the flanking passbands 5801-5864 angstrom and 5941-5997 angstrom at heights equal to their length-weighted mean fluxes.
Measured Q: 0.110 mag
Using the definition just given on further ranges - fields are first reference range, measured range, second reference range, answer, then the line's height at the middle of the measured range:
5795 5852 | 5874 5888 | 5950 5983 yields 0.11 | 7.54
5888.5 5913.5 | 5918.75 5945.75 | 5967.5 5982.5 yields -0.07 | 6.69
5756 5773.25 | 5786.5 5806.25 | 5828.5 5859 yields -0.04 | 7.31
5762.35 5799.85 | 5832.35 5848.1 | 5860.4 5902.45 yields -0.15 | 6.88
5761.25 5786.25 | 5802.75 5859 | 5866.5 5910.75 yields -0.14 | 6.79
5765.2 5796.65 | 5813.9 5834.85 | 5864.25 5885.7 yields -0.11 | 7.14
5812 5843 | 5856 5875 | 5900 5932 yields 0.06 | 7.6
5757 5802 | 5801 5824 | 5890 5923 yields -0.10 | 7.04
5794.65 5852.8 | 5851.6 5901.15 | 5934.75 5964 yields 0.12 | 7.52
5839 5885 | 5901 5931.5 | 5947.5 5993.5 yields 0.02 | 7.23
